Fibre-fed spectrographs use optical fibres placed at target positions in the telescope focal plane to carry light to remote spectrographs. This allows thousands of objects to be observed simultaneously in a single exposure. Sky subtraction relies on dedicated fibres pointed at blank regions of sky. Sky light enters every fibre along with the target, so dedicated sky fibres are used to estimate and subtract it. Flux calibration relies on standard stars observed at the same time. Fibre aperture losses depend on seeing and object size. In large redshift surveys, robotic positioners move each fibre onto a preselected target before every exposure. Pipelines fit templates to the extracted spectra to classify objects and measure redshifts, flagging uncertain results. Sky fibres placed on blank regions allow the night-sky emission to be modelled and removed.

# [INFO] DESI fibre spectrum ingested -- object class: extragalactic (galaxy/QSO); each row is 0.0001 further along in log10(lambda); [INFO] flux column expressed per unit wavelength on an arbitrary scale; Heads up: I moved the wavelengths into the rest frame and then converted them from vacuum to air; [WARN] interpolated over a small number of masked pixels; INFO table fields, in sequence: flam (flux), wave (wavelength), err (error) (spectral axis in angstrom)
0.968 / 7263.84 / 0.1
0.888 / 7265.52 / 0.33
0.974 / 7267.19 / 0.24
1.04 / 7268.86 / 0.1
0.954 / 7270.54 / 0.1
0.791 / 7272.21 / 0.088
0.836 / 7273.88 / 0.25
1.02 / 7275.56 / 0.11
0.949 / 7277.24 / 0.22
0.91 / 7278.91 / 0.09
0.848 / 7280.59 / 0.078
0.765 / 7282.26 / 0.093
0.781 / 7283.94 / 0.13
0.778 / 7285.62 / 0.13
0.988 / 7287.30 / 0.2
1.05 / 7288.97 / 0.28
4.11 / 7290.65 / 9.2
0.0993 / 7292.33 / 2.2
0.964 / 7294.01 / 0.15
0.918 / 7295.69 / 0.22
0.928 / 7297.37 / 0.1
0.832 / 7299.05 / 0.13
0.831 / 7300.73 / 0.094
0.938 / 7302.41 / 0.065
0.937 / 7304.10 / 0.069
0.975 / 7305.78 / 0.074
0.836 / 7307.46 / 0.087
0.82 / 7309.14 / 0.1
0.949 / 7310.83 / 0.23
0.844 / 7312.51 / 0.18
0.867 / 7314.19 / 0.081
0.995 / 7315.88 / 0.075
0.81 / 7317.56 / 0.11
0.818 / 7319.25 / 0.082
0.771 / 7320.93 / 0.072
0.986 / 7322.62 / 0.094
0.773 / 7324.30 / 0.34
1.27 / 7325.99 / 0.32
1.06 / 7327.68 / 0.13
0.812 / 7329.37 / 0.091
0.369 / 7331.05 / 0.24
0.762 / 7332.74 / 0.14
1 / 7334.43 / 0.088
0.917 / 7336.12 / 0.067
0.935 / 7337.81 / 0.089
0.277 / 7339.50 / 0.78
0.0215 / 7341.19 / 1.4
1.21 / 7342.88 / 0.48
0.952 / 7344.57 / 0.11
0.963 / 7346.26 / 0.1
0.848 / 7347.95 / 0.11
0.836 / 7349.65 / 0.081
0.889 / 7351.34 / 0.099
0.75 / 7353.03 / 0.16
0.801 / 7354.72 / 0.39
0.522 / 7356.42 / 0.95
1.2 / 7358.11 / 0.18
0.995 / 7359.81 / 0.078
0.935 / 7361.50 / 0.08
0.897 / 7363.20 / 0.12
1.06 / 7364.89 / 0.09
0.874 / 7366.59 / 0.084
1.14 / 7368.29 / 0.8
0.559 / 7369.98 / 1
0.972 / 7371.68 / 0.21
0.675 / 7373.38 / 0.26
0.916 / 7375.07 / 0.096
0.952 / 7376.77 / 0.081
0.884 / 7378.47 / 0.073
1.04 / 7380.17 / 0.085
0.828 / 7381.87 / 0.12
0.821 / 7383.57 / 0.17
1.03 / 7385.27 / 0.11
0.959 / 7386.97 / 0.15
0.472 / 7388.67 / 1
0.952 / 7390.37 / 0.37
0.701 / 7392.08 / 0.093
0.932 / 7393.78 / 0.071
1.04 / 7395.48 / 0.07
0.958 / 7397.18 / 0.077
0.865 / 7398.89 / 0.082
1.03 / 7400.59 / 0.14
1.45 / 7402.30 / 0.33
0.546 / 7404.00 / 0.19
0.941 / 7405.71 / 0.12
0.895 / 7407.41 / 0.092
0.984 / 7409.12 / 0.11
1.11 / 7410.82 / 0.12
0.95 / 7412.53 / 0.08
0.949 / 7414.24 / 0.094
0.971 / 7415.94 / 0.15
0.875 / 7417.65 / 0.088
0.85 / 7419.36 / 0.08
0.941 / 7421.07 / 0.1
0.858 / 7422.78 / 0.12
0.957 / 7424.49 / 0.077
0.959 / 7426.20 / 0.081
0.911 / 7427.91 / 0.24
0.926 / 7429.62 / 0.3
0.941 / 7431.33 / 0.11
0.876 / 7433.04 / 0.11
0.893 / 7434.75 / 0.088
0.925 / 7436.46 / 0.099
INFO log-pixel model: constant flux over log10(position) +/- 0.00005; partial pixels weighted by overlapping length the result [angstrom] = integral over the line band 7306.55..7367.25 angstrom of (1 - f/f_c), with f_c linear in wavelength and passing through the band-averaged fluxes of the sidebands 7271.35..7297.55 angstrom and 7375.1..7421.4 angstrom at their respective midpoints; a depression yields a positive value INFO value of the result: 8.55 angstrom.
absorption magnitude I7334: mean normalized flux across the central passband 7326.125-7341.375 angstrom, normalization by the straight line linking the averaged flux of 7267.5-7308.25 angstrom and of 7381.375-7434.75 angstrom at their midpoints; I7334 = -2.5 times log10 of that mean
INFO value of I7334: 0.30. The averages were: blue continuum 1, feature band 0.739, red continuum 0.919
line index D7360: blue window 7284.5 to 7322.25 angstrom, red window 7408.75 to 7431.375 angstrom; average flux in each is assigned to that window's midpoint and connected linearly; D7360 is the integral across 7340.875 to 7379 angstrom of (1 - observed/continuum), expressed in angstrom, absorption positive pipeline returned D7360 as 3.8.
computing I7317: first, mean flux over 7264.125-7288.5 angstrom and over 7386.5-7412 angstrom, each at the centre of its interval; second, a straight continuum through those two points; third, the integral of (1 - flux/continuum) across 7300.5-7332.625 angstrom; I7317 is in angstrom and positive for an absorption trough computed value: 1.1 angstrom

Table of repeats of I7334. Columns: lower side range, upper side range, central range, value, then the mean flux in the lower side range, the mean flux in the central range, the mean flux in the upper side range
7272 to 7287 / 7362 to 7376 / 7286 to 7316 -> -0.20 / 0.86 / 1.05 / 0.888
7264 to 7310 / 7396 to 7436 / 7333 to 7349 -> 0.22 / 0.991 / 0.791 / 0.941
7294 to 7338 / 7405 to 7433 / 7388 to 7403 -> -0.01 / 0.884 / 0.933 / 0.937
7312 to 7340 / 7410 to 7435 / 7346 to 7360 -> 0.02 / 0.846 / 0.857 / 0.932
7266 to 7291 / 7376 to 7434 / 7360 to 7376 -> 0.08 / 1.06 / 0.897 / 0.922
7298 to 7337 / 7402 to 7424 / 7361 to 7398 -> 0.03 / 0.877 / 0.89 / 0.935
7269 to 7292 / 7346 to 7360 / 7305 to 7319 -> 0.13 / 1.11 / 0.884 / 0.857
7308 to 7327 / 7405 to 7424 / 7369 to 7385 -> 0.08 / 0.901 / 0.859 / 0.939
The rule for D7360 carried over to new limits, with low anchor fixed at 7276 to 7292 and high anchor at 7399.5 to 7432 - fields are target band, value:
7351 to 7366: 2.3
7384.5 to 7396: 1.5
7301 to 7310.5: 2.1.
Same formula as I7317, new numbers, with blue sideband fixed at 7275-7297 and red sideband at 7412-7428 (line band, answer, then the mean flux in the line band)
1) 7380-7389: 0.93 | 0.867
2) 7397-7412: -0.55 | 0.975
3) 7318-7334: 2.91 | 0.85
